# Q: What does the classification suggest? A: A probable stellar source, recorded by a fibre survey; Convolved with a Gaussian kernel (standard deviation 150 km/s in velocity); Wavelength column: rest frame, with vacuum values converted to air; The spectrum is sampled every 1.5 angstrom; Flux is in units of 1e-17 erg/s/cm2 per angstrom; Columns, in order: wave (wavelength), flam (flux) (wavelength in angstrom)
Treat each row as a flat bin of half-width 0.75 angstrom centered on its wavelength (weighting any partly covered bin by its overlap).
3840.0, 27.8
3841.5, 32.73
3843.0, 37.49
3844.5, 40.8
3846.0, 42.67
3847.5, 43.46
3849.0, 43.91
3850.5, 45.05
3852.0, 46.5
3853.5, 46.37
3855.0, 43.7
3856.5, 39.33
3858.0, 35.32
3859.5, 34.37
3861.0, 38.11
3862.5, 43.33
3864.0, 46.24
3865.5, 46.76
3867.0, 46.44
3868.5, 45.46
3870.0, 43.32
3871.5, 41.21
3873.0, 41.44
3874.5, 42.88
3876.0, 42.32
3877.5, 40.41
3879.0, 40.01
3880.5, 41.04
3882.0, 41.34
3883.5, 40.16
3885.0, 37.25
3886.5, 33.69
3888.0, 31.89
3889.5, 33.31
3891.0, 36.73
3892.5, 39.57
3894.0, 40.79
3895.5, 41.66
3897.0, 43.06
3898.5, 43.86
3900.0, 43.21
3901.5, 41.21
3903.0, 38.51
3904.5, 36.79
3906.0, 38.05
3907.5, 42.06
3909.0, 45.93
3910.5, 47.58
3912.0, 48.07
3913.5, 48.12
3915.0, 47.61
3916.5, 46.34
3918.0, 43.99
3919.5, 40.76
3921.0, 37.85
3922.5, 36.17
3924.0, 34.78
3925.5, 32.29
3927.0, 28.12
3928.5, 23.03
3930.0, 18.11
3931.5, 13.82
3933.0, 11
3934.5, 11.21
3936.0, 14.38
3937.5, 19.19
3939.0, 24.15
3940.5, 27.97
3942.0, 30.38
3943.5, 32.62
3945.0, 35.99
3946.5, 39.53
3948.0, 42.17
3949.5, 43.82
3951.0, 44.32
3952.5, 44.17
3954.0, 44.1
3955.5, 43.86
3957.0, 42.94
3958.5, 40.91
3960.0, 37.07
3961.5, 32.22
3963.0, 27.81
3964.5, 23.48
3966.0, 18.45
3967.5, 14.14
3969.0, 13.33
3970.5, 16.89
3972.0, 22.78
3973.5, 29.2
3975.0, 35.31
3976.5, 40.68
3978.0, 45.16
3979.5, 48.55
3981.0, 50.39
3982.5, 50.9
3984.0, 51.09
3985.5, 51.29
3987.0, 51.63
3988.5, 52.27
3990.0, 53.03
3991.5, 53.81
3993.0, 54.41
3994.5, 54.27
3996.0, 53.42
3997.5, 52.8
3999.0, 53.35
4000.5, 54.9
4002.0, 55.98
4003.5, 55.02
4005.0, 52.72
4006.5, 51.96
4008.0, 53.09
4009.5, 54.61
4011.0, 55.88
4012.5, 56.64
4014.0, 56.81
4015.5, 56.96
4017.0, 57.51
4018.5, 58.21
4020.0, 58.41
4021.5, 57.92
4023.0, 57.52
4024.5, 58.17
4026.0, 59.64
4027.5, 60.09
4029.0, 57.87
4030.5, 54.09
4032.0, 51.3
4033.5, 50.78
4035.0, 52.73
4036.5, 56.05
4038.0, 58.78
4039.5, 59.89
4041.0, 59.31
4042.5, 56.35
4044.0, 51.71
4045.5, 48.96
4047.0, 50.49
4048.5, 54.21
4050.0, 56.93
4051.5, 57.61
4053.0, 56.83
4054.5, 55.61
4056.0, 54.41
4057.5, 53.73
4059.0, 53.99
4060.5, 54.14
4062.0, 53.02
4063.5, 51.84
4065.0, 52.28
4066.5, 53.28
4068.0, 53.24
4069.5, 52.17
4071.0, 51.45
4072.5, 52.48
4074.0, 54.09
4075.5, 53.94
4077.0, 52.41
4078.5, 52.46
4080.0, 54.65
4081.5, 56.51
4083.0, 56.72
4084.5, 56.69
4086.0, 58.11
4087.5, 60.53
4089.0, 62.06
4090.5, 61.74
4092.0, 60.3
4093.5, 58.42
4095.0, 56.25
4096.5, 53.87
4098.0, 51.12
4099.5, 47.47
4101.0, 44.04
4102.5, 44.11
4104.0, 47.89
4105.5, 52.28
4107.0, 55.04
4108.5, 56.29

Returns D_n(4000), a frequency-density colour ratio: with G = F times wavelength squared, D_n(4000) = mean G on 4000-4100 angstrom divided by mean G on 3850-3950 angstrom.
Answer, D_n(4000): 1.59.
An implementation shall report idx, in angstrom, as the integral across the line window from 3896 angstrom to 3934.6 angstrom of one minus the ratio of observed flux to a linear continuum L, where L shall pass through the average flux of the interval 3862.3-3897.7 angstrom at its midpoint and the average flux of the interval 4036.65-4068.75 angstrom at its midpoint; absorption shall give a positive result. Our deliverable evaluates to 6.00 angstrom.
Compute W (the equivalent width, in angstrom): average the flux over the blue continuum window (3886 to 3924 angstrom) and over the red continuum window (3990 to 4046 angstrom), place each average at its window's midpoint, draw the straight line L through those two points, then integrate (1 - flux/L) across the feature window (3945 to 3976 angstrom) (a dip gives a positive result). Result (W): 9.62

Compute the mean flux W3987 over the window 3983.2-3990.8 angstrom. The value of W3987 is 51.9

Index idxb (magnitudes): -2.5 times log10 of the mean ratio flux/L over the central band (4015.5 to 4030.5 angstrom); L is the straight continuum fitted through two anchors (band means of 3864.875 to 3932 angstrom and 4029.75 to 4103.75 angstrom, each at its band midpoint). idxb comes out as -0.154 mag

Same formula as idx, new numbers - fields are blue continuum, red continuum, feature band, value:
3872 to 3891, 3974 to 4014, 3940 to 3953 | 2.3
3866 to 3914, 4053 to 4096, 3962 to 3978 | 7.4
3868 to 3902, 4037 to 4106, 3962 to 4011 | 4.5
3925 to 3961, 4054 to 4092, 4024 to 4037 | -2.3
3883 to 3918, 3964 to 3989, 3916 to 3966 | 8.2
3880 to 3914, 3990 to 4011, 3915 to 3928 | 1.7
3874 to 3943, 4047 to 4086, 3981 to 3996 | -2.5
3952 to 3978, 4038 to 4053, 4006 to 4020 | -3.2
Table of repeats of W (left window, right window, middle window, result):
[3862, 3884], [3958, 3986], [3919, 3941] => 7.7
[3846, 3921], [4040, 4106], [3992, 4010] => -1.6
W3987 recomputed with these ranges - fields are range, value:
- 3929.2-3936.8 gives 13.8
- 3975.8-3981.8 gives 46.3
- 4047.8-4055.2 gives 56.3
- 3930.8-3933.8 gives 12.4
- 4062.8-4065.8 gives 52.1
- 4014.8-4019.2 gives 57.6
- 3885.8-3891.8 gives 34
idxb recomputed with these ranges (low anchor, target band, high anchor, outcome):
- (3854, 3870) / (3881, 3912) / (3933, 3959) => -0.044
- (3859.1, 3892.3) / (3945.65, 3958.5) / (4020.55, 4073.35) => 0.095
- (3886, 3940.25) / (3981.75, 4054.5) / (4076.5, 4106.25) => -0.186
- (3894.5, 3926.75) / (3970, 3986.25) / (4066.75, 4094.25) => 0.169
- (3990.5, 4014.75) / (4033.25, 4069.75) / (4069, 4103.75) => -0.001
